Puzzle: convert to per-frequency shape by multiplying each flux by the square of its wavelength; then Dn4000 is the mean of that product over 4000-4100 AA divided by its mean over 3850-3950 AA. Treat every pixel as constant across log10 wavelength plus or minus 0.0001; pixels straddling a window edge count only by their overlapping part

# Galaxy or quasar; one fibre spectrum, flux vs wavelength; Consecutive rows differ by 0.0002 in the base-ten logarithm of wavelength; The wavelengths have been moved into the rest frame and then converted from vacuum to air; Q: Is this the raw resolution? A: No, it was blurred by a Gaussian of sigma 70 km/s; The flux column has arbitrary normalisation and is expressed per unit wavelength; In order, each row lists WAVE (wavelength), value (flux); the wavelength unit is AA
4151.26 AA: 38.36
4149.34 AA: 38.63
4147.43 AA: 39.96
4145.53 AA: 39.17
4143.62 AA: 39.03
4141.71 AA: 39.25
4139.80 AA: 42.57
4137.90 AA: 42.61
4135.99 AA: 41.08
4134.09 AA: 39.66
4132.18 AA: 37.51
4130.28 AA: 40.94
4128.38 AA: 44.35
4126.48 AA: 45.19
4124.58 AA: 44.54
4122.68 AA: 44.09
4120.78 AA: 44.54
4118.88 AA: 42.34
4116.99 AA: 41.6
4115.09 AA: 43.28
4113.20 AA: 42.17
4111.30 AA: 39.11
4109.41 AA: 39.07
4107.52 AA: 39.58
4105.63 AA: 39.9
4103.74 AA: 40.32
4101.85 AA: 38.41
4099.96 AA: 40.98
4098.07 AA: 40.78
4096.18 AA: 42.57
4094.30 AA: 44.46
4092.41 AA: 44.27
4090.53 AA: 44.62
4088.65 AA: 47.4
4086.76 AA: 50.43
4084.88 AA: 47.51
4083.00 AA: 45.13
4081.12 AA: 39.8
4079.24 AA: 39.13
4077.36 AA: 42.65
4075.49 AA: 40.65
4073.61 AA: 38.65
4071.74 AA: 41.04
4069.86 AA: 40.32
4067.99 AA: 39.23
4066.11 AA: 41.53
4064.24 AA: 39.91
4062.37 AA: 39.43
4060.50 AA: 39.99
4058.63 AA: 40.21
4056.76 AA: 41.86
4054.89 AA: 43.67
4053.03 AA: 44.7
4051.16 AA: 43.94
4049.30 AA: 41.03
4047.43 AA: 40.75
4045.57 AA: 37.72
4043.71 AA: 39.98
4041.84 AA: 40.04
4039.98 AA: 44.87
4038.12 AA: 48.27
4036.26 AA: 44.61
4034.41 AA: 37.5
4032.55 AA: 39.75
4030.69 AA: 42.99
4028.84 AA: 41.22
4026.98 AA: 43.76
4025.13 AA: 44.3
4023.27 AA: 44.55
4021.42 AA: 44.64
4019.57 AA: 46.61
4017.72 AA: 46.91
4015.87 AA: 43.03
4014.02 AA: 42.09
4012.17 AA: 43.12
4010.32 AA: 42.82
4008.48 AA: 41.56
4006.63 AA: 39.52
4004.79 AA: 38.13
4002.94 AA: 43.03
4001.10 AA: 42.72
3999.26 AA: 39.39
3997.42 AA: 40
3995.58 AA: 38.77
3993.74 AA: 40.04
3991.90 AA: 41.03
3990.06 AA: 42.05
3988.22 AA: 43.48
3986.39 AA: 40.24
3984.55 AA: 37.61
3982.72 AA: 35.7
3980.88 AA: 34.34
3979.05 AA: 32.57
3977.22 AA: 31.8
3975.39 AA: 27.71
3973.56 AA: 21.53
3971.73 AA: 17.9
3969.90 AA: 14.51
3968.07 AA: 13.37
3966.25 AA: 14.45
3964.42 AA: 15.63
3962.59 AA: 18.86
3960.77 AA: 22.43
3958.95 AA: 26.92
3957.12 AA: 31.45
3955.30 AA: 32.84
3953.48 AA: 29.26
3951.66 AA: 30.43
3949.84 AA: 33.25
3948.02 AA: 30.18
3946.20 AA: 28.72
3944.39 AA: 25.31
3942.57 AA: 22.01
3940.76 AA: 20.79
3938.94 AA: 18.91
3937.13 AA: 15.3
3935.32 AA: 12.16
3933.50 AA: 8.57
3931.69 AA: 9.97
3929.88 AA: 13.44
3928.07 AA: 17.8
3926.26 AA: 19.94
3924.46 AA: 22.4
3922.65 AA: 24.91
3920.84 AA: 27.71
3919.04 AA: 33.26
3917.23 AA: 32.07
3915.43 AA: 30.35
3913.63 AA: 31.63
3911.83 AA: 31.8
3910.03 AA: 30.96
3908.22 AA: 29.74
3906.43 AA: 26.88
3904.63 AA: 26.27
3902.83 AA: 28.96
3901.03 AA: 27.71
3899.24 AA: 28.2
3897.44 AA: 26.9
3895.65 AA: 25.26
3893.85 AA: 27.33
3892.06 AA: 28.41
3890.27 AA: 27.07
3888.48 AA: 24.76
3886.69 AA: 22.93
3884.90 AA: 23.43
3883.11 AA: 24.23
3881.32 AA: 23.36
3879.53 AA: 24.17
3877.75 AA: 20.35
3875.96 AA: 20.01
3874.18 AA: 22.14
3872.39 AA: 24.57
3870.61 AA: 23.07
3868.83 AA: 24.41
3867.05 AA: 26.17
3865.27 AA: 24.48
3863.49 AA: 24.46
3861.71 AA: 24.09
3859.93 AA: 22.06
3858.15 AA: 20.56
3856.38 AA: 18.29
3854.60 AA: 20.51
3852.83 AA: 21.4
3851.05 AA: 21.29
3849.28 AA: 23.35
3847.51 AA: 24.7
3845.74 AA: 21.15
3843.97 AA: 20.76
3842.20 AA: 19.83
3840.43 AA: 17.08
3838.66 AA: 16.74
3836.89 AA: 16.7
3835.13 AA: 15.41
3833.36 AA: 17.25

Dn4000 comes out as 1.9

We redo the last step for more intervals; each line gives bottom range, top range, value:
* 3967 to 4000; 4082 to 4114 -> 1.38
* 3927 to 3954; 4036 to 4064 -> 2.11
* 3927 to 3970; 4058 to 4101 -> 2.12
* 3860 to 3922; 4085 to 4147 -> 1.79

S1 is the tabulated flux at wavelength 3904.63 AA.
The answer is 26.27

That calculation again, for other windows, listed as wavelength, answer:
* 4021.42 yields 44.64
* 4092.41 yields 44.27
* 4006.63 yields 39.52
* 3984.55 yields 37.61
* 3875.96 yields 20.01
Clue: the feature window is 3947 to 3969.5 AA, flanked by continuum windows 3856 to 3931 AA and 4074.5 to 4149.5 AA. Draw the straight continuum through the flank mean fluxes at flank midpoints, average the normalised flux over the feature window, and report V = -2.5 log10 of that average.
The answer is 0.21 mag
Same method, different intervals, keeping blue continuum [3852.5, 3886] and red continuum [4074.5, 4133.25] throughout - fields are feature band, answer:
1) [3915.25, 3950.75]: 0.25 mag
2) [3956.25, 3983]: 0.30 mag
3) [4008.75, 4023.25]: -0.25 mag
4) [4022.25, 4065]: -0.13 mag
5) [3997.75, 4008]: -0.19 mag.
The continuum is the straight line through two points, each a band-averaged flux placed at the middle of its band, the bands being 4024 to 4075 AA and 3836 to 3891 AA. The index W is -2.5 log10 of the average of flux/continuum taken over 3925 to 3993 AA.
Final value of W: 0.27 mag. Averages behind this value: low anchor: 22.2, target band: 25.3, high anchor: 41.5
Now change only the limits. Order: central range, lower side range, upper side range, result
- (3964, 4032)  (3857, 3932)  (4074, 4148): -0.103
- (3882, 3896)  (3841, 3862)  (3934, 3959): -0.113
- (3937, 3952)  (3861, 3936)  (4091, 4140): 0.118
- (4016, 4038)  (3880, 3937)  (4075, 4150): -0.246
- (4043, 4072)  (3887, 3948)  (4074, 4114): -0.065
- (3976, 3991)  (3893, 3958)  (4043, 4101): -0.158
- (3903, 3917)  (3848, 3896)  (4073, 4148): -0.130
